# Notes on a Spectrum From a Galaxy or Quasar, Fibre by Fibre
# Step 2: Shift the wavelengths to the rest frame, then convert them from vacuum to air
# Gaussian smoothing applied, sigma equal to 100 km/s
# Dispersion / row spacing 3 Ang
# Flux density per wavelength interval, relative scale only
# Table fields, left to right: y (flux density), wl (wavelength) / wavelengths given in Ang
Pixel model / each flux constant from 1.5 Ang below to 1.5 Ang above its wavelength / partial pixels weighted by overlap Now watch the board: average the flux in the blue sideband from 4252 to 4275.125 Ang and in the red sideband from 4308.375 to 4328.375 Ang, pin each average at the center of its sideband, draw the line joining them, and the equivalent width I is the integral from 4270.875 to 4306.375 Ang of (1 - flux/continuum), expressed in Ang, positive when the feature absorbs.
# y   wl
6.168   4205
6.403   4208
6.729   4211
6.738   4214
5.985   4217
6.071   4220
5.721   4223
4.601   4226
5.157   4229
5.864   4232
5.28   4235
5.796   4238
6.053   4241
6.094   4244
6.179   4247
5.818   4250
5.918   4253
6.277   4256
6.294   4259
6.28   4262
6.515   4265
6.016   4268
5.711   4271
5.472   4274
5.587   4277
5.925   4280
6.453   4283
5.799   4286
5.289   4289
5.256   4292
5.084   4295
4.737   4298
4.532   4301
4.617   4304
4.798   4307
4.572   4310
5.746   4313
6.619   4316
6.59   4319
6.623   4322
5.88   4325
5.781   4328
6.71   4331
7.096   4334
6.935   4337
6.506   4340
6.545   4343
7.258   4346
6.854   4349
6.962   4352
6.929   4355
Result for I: 4.0 Ang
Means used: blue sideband 6.07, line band 5.34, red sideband 5.98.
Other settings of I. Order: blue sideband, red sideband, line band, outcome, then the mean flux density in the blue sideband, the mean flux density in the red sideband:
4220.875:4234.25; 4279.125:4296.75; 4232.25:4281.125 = -4.1 Ang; 5.37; 5.61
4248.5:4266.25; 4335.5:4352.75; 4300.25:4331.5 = 4.5 Ang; 6.18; 6.84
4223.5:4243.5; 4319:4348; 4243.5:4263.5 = -1.4 Ang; 5.5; 6.6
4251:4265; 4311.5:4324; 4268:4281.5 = 1.2 Ang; 6.21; 6.37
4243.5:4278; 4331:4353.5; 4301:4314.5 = 3.4 Ang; 6.02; 6.87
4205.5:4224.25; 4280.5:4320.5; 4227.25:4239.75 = 1.2 Ang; 6.28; 5.41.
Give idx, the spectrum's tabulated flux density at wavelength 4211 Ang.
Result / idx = 6.729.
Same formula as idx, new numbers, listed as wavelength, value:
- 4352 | 6.962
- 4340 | 6.506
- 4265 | 6.515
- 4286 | 5.799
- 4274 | 5.472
